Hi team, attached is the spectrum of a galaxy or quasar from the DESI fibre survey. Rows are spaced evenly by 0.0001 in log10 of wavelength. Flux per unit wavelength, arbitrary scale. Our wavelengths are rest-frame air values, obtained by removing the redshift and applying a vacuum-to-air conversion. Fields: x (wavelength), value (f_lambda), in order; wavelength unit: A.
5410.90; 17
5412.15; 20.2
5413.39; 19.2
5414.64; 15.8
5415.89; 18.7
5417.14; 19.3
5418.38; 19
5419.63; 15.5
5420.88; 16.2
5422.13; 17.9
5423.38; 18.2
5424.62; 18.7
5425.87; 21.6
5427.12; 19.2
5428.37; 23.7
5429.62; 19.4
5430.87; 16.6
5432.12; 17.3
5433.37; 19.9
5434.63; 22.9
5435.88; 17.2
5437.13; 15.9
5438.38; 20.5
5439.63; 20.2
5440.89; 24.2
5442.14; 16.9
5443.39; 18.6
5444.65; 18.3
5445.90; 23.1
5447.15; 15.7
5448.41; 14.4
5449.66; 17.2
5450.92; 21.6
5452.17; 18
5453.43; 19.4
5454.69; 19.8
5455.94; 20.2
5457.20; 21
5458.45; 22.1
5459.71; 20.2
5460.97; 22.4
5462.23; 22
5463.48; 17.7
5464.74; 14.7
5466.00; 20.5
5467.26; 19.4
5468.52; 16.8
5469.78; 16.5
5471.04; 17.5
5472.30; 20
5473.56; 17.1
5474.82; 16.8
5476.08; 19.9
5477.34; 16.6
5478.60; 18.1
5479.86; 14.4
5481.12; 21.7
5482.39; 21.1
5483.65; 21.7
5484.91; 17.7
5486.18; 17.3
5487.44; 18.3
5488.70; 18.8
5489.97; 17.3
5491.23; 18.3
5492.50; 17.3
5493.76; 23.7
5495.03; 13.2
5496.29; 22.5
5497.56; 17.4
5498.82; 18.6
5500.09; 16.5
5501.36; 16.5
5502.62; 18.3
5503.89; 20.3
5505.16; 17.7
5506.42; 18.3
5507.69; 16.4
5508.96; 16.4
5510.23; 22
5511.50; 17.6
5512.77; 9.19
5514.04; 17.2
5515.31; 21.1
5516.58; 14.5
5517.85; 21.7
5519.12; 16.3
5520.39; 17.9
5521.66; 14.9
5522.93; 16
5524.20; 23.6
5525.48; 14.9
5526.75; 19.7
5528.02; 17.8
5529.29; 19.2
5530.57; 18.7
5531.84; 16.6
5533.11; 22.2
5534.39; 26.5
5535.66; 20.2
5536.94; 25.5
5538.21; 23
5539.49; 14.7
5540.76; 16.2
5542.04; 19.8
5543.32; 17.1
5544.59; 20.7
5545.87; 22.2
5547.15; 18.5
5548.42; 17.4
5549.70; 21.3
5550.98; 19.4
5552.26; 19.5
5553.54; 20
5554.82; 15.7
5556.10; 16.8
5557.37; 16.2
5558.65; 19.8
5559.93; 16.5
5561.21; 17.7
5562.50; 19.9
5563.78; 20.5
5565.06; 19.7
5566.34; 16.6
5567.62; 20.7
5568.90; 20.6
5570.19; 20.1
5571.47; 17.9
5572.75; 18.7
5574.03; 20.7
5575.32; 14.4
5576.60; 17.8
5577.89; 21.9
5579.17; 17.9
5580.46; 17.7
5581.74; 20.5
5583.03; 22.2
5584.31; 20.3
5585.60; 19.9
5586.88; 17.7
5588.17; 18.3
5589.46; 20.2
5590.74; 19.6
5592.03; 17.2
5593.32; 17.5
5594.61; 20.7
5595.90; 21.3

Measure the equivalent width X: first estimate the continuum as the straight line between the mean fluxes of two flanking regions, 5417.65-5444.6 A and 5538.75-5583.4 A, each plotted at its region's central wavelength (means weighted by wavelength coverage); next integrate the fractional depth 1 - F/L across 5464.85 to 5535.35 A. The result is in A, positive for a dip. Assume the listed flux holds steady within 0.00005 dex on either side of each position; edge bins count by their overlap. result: 2.2 A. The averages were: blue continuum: 19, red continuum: 18.8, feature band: 18.3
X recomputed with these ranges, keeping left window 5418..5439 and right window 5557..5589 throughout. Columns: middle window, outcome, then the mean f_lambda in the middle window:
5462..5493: 1.00 A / 18.3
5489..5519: 1.60 A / 17.9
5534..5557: -0.75 A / 19.6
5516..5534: 0.63 A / 18.3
